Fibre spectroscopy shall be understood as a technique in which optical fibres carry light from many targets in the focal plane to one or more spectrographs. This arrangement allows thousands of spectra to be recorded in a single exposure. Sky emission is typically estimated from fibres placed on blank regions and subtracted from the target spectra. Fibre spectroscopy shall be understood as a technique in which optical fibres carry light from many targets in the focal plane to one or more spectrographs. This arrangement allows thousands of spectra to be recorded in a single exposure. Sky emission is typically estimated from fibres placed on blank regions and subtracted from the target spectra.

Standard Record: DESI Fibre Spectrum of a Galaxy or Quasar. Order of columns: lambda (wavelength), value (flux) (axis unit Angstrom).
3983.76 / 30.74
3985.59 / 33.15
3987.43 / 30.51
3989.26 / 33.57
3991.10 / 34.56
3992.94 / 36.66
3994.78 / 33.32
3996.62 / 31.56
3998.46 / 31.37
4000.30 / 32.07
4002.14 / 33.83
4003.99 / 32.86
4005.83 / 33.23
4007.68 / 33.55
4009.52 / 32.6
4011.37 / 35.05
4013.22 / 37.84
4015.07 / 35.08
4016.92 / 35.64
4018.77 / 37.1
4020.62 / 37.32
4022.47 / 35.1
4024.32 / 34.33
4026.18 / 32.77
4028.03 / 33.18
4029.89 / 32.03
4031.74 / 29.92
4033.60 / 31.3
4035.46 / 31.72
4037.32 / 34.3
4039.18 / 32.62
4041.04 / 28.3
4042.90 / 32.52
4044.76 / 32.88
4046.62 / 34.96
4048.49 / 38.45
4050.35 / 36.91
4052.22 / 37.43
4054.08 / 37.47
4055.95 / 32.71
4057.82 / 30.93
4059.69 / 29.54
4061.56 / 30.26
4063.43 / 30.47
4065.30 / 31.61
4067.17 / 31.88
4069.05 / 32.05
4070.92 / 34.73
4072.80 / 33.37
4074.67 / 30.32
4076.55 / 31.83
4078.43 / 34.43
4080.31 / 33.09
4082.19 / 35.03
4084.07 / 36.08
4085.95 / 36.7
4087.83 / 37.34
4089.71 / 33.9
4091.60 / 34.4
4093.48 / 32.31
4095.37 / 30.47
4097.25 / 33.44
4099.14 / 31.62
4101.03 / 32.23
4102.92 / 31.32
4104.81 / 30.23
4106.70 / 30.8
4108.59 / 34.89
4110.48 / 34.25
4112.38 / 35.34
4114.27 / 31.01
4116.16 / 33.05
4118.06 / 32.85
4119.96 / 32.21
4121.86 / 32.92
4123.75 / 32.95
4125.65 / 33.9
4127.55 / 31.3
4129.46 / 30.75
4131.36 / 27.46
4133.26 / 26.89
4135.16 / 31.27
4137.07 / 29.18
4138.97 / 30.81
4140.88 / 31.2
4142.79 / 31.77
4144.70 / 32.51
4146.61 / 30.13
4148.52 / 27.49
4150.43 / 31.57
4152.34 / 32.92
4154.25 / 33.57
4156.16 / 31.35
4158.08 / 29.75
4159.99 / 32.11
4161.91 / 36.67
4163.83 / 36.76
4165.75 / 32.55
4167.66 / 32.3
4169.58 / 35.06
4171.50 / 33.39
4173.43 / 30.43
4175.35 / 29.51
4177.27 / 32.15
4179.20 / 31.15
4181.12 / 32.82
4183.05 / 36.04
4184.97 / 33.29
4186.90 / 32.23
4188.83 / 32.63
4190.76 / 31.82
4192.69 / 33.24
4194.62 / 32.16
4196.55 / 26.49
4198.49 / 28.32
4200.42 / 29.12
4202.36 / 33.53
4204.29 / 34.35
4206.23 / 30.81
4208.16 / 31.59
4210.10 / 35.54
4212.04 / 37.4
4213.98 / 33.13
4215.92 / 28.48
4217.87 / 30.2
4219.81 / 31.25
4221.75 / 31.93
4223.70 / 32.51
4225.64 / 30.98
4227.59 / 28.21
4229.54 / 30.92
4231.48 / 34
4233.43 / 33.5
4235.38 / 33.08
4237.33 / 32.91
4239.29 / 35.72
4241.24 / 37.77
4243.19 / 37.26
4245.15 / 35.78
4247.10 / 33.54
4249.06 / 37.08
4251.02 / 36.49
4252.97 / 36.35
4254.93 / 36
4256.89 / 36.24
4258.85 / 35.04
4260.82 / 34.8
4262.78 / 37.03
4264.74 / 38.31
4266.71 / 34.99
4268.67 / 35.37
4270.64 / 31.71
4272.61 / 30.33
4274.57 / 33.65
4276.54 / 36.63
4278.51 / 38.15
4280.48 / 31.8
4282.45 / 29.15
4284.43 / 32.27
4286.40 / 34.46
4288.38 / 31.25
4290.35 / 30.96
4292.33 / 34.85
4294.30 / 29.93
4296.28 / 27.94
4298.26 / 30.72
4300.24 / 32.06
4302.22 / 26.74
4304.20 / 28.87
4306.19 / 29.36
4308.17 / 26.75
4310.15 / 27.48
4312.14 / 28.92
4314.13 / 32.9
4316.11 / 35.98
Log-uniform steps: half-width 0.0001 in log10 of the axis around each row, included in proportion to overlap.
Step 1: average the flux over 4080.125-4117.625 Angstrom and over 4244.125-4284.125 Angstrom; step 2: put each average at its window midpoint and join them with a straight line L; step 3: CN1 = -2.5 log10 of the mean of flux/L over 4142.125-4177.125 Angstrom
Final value 0.06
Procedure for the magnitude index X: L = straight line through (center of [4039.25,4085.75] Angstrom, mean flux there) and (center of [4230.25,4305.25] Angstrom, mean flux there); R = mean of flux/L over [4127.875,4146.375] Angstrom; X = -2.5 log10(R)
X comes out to 0.11 mag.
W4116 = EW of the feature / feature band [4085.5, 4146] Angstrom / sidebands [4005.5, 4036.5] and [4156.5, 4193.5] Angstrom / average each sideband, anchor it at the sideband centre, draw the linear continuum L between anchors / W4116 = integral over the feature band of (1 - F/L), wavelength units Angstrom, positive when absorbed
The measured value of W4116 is 2.0 Angstrom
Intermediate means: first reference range 34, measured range 32.2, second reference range 32.8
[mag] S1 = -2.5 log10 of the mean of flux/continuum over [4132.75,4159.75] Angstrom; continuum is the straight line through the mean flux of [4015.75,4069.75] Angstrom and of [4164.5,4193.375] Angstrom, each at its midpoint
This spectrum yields 0.066 mag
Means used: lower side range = 33.3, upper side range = 32.6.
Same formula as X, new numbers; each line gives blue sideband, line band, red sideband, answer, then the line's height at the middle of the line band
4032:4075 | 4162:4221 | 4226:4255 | 0.06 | 34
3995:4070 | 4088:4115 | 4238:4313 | 0.02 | 33.3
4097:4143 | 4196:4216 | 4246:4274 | 0.06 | 33.9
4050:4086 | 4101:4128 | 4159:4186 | 0.02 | 33.2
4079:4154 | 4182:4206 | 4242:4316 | 0.02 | 32.6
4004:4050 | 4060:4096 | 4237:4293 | 0.03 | 34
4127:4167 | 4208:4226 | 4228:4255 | 0.05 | 34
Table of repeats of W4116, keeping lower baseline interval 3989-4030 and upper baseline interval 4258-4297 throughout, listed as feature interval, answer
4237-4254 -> -1.2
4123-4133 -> 0.9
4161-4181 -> 0.4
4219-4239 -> 0.9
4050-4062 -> 0.2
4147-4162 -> 1.0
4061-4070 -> 0.7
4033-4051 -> 0.4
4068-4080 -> 0.4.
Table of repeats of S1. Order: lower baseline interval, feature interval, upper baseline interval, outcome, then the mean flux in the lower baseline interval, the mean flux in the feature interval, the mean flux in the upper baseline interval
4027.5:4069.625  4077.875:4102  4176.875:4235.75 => -0.04 mag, 32.8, 33.9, 32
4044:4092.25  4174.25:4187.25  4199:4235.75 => 0.00 mag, 33.8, 32.5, 32.1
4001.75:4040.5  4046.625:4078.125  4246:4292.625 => 0.02 mag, 33.8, 33.2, 34.4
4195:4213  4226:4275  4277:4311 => -0.11 mag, 31.9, 34.6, 30.9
